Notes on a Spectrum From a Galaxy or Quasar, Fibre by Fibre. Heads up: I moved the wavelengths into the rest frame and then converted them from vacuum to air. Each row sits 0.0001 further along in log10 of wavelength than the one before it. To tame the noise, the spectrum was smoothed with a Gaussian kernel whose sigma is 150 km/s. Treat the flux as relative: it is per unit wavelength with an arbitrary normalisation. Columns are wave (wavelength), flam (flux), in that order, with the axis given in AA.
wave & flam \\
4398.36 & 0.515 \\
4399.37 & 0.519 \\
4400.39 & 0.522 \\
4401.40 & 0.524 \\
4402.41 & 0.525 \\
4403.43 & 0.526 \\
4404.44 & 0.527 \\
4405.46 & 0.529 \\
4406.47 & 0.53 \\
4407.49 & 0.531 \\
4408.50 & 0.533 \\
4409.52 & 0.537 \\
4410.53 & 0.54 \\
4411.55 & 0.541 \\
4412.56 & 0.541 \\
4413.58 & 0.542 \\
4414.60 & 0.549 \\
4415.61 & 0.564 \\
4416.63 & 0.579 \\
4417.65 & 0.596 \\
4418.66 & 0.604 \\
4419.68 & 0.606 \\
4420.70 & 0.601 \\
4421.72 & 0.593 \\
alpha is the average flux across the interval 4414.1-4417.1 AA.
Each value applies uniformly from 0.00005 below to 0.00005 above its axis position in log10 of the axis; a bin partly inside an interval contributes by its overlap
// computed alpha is 0.565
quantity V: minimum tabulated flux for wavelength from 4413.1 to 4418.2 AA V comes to 0.542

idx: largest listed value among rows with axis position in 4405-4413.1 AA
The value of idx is 0.541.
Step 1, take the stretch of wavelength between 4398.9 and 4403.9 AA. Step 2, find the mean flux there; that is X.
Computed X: 0.523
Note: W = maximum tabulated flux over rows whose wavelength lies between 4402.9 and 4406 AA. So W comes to 0.529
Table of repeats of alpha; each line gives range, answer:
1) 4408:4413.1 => 0.538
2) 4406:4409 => 0.531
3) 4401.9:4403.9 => 0.525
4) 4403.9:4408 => 0.53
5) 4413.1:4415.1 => 0.545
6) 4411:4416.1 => 0.547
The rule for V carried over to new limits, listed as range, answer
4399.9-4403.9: 0.522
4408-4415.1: 0.533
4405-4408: 0.529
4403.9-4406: 0.527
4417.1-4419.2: 0.596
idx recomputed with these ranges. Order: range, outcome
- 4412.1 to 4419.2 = 0.604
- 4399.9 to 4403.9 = 0.526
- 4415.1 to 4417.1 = 0.579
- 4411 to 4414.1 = 0.542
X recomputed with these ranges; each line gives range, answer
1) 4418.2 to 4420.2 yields 0.604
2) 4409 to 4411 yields 0.539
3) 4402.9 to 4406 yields 0.527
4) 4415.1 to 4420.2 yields 0.59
